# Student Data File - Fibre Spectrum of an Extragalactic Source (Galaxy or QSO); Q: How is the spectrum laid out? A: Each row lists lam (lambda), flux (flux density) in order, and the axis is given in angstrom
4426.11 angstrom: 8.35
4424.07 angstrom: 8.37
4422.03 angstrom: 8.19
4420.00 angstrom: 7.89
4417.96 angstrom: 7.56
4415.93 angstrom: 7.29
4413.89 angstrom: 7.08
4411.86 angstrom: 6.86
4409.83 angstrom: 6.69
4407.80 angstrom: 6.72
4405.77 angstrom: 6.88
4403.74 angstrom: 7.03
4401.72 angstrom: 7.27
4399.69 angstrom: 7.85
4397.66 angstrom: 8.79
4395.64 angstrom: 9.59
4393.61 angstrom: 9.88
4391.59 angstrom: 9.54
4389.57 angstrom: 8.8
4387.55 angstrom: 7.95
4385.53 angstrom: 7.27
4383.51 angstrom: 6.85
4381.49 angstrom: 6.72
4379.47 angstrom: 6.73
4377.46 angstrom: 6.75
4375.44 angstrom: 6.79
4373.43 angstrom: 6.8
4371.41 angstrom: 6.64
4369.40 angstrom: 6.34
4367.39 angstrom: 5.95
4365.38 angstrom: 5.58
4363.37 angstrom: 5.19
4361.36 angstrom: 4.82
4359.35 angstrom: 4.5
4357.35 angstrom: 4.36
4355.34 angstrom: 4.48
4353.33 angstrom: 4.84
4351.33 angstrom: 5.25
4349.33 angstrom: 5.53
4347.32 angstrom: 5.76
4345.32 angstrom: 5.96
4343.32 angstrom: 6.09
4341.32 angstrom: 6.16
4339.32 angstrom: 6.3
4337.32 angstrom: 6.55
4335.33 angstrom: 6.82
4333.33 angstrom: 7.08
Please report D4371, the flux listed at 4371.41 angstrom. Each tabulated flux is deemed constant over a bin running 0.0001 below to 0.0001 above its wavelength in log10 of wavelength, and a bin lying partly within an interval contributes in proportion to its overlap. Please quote 6.64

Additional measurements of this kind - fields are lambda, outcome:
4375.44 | 6.79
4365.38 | 5.58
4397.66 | 8.79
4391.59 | 9.54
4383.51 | 6.85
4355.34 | 4.48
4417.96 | 7.56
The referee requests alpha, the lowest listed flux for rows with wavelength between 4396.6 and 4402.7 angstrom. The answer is 7.27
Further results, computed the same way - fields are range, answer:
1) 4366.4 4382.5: 5.95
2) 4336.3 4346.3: 5.96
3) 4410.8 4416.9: 6.86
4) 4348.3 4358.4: 4.36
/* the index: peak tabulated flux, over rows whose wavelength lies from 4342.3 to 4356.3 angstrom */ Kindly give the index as 6.09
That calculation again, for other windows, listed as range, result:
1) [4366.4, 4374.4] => 6.8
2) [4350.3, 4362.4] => 5.25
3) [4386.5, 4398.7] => 9.88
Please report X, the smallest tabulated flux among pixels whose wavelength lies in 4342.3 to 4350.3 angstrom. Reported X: 5.53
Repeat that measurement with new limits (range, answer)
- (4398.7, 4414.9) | 6.69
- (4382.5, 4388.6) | 6.85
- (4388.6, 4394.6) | 8.8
